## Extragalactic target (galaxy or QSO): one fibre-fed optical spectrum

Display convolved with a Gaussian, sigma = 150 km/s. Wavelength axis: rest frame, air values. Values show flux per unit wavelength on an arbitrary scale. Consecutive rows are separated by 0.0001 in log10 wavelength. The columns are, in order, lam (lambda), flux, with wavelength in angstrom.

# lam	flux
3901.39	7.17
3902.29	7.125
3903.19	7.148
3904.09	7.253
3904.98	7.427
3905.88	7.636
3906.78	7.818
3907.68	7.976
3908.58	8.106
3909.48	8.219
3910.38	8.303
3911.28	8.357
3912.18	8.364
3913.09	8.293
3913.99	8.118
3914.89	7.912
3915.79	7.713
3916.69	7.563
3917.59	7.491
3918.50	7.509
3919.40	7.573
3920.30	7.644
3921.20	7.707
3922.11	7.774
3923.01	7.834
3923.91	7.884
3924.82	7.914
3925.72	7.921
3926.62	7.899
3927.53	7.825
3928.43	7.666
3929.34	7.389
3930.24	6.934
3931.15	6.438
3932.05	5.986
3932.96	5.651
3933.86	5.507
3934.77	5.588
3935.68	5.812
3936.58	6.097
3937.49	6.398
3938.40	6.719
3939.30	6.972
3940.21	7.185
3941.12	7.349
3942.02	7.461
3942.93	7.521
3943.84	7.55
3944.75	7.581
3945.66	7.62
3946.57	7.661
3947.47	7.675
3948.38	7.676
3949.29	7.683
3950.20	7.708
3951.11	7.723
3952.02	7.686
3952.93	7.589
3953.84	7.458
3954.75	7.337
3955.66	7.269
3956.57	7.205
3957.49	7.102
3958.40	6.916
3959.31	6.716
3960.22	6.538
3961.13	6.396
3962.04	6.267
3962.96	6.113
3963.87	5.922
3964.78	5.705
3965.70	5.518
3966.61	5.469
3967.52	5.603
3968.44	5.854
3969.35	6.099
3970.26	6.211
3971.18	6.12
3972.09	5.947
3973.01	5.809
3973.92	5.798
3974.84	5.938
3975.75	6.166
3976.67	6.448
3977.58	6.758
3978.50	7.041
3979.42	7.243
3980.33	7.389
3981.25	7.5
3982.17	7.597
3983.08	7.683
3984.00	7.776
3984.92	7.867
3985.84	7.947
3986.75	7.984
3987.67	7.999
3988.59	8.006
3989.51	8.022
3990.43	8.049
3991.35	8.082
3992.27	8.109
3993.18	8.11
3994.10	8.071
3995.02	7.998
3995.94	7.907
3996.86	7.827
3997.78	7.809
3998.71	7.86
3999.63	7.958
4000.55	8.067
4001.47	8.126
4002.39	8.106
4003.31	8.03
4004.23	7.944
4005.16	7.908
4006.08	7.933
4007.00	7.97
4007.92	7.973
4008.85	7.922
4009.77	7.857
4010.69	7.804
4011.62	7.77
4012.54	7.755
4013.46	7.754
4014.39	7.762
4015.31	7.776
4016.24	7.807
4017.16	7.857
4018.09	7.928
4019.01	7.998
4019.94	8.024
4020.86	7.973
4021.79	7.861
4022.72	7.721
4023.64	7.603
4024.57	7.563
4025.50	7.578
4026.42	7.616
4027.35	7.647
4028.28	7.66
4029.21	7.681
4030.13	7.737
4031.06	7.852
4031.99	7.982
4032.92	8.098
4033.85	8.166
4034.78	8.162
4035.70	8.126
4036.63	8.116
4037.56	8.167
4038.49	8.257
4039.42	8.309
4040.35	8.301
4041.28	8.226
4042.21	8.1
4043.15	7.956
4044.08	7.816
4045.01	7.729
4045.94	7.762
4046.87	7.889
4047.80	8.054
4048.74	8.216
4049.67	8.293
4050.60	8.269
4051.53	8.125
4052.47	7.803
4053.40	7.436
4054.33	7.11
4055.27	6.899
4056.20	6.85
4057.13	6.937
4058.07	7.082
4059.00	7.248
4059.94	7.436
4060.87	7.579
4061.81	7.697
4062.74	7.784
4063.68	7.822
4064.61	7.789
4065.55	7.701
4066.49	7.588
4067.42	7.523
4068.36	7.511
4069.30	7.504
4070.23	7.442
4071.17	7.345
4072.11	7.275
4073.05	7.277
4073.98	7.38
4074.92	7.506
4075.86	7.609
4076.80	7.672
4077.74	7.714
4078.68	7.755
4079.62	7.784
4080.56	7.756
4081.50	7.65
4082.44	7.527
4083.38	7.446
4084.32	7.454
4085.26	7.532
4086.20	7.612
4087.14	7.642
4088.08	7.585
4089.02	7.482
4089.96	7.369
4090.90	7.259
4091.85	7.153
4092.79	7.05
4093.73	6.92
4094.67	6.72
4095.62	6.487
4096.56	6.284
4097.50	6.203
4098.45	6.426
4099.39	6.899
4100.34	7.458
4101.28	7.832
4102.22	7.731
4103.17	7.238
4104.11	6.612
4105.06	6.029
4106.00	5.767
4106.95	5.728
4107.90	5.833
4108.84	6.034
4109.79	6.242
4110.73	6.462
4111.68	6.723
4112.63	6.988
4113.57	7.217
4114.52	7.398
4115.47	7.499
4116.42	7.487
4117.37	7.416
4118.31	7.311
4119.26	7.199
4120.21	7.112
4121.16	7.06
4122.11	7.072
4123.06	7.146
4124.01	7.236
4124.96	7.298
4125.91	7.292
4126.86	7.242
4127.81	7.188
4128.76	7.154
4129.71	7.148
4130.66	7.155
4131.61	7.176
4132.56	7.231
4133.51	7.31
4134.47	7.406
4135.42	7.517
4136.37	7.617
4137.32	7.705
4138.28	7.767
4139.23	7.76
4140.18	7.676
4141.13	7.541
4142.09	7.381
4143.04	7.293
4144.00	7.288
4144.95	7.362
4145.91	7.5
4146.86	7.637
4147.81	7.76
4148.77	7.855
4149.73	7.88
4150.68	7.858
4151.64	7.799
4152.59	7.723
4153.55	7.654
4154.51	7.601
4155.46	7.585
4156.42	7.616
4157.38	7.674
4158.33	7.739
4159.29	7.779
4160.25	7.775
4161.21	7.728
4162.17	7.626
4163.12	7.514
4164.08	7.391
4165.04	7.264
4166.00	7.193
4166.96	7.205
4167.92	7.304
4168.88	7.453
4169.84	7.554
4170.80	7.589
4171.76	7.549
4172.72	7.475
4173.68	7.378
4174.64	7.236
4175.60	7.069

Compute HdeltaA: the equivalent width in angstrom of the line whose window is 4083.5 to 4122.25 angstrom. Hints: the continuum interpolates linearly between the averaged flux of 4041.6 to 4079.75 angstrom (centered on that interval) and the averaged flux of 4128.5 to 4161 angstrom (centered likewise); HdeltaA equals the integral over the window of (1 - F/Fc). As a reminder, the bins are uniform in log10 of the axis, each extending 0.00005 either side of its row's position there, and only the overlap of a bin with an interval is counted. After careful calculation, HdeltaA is 3.2 angstrom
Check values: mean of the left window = 7.62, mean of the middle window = 6.97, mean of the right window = 7.56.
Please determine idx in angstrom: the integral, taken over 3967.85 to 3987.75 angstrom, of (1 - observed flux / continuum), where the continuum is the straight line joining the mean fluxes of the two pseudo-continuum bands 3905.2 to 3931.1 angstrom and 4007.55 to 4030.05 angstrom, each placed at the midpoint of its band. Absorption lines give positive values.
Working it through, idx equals 2.4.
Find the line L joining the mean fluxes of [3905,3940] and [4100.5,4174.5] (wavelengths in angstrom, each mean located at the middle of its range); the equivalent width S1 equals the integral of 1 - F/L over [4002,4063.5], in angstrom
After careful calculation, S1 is -4.0 angstrom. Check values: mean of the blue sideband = 7.38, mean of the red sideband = 7.31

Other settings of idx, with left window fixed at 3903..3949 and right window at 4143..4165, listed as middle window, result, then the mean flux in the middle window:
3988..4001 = -0.9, 7.99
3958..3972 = 2.6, 6.09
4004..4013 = -0.5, 7.88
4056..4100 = 1.2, 7.35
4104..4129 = 2.4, 6.88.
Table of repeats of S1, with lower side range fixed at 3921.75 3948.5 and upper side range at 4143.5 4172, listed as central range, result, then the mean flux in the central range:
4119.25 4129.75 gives 0.5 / 7.18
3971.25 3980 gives 1.0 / 6.36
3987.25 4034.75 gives -4.1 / 7.9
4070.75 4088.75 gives -0.3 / 7.55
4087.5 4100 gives 0.9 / 6.92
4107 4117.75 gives 1.0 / 6.79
